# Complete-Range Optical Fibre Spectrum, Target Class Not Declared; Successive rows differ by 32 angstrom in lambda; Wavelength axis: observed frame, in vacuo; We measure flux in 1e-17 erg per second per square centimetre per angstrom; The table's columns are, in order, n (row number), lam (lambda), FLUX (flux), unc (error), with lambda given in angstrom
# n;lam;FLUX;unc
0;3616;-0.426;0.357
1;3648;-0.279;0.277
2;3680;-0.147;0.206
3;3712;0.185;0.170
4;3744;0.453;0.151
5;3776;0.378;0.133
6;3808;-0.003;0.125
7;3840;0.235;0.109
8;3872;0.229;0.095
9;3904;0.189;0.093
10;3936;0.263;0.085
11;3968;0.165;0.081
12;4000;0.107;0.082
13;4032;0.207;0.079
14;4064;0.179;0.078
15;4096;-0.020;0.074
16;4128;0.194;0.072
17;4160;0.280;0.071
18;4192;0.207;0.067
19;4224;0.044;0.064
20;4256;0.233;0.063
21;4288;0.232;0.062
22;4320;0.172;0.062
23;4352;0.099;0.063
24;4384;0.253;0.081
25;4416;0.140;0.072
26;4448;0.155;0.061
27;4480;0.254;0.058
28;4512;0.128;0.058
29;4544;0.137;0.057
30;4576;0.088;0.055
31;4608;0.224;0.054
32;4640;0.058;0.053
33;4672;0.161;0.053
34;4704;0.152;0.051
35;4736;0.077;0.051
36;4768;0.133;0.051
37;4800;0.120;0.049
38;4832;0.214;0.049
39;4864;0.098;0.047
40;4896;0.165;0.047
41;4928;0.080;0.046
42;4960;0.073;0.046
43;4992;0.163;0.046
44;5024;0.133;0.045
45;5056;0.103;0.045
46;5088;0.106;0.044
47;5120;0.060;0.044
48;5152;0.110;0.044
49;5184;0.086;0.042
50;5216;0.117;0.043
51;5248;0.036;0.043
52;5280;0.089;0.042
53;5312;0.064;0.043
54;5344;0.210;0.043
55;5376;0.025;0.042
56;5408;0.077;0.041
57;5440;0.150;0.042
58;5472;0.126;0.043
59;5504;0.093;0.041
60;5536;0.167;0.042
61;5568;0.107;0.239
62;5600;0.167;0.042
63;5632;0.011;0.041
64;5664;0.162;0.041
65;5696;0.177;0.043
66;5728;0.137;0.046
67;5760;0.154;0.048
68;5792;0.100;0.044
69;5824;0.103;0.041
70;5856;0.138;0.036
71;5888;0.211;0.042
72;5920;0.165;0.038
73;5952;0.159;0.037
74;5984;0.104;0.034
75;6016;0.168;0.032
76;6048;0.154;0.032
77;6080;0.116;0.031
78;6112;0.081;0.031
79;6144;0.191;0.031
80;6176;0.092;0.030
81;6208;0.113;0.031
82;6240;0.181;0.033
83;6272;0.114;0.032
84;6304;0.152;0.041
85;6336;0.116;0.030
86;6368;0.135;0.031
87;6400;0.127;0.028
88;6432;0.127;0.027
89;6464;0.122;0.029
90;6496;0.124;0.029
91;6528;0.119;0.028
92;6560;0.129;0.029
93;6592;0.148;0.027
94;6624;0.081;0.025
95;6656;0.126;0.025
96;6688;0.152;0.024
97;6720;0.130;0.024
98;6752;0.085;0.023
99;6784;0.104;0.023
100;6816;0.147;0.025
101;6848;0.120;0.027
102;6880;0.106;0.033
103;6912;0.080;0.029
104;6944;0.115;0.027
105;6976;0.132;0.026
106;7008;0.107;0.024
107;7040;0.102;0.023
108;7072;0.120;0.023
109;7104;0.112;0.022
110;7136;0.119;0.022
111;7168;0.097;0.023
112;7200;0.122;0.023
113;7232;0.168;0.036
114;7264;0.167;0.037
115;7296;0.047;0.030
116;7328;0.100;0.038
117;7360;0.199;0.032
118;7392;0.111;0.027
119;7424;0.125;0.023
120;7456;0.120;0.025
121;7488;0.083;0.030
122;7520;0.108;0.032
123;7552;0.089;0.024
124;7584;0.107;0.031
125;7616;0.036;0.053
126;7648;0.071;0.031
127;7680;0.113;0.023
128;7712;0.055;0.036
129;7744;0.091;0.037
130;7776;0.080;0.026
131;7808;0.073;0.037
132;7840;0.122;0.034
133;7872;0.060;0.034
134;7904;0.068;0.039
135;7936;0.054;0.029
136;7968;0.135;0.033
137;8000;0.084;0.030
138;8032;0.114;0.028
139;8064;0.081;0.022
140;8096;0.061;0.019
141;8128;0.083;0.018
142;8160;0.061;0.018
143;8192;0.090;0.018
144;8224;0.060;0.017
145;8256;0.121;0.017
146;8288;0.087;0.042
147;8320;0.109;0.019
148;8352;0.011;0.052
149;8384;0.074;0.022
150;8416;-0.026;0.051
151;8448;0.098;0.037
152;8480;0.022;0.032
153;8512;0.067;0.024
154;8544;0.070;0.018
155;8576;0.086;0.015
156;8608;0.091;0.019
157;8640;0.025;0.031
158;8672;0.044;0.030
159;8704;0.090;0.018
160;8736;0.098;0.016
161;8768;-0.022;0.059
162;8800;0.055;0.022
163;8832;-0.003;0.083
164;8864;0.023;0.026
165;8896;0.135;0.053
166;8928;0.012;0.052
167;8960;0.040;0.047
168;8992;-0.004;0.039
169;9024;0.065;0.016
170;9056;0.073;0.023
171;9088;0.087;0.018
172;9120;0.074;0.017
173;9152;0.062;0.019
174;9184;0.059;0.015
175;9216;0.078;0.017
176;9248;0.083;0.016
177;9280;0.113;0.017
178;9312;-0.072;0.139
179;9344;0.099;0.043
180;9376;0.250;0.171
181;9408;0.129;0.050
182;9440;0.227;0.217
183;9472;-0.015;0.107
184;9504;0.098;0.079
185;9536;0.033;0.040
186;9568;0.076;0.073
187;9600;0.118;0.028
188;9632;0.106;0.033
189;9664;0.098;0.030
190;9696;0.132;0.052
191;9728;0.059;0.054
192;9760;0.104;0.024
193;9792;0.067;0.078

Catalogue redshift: 0.121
